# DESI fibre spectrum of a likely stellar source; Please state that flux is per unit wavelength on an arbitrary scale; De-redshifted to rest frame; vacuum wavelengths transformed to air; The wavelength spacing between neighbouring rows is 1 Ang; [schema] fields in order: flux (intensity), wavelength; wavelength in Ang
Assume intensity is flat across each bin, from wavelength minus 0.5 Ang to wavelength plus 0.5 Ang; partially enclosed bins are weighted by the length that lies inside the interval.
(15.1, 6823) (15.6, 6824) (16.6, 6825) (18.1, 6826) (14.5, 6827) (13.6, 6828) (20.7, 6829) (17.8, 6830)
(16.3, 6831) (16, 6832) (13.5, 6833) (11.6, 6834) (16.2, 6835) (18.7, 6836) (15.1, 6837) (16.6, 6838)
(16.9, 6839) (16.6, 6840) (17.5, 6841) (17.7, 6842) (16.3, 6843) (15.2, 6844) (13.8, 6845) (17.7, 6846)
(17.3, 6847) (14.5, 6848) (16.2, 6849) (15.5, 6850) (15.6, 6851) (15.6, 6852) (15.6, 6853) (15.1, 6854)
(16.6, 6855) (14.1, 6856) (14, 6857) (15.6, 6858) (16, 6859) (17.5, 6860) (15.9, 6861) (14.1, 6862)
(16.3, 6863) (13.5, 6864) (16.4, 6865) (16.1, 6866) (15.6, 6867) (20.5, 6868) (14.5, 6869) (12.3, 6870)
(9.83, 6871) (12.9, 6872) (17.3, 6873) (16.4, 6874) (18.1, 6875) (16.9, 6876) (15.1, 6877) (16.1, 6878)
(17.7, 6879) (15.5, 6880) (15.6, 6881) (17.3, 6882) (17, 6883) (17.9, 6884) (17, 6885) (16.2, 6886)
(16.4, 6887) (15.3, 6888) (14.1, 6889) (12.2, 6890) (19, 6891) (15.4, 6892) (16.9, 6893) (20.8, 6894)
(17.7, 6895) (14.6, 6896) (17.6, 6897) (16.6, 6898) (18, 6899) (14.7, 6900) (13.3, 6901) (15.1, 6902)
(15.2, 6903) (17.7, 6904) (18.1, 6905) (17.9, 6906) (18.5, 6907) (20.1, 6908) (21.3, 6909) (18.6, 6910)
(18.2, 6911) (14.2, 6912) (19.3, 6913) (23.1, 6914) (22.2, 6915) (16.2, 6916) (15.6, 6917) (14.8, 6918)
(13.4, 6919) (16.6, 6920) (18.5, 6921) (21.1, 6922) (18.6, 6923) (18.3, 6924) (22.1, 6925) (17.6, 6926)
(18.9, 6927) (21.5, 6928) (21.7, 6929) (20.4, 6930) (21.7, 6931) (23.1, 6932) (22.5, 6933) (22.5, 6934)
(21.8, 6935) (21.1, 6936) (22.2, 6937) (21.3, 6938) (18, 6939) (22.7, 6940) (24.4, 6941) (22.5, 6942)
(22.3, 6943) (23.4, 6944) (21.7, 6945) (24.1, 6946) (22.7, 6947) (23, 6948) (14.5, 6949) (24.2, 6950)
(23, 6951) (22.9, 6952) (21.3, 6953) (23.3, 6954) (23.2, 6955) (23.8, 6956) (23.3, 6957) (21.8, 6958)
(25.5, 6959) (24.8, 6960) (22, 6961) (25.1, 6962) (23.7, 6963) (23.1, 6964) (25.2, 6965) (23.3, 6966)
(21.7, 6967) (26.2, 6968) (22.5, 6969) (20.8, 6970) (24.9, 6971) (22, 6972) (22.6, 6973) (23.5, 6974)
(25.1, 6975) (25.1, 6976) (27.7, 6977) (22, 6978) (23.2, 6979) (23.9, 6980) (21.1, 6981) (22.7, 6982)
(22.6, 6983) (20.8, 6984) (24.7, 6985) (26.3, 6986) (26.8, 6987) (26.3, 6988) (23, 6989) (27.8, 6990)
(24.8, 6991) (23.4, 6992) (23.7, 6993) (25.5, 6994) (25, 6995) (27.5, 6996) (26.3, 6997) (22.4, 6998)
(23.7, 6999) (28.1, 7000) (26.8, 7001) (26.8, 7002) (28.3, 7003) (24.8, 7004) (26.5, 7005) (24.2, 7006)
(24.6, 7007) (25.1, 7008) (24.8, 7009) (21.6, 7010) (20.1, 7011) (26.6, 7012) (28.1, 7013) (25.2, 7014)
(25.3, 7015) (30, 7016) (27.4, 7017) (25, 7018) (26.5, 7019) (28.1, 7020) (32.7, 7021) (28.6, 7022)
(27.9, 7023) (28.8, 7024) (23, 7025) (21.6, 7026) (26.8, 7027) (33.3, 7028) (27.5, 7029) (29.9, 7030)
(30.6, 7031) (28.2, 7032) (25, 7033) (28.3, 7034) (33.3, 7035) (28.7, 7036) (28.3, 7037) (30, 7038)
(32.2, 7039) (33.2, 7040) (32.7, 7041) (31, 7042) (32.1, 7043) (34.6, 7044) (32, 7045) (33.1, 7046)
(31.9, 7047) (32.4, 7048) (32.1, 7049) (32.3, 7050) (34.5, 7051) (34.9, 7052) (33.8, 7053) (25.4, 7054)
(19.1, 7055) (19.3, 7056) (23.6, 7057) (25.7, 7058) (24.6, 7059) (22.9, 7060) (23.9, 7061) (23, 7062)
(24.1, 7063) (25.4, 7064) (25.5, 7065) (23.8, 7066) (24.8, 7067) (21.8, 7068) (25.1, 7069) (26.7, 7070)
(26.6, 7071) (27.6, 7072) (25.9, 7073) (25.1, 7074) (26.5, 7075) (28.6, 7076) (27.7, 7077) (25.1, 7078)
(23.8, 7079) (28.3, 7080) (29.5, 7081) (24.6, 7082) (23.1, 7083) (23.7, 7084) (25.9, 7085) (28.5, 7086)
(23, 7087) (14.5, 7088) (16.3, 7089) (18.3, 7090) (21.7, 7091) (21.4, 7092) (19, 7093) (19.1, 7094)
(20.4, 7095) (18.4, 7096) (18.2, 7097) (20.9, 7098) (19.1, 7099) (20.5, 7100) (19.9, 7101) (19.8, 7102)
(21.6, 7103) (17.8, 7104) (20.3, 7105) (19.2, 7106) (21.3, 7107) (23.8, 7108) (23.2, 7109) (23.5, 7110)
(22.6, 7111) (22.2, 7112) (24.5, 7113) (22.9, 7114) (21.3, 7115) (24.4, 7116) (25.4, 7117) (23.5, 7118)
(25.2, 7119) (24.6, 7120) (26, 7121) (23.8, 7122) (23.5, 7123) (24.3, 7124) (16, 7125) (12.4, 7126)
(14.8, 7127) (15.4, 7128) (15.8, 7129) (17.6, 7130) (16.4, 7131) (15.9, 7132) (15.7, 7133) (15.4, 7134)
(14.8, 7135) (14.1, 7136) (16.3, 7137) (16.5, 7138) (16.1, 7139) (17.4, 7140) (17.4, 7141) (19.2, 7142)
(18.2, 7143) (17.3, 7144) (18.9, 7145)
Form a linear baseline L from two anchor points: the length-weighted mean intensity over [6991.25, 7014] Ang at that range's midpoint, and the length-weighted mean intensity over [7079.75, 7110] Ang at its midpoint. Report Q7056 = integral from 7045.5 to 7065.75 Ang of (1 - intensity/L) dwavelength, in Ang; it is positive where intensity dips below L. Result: -3.8 Ang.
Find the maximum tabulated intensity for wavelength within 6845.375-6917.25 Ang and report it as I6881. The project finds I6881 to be 23.1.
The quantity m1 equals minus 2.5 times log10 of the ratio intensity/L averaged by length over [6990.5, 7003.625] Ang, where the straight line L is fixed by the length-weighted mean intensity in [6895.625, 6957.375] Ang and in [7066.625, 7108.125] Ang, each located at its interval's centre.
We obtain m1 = -0.21 mag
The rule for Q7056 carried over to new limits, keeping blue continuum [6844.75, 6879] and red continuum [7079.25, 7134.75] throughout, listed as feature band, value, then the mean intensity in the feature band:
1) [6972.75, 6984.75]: -3.5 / 23.4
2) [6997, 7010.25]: -4.7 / 25.3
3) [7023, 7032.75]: -4.3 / 27.7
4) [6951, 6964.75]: -4.4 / 23.4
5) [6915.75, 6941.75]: -4.3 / 19.9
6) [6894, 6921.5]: -1.3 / 17.4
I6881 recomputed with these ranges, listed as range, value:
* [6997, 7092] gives 34.9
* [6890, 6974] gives 26.2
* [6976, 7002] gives 28.1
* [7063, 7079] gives 28.6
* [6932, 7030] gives 33.3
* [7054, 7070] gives 26.7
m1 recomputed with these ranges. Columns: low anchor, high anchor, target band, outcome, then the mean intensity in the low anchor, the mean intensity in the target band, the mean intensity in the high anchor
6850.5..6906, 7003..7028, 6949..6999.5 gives -0.03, 16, 23.8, 26.2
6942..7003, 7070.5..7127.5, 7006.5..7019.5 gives -0.09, 23.8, 25.4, 22.4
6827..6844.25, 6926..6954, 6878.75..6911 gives 0.15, 16.2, 16.9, 21.8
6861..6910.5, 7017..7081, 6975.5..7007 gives -0.05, 16.3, 24.9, 27.9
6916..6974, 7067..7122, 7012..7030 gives -0.23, 21.6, 27.4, 22.9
